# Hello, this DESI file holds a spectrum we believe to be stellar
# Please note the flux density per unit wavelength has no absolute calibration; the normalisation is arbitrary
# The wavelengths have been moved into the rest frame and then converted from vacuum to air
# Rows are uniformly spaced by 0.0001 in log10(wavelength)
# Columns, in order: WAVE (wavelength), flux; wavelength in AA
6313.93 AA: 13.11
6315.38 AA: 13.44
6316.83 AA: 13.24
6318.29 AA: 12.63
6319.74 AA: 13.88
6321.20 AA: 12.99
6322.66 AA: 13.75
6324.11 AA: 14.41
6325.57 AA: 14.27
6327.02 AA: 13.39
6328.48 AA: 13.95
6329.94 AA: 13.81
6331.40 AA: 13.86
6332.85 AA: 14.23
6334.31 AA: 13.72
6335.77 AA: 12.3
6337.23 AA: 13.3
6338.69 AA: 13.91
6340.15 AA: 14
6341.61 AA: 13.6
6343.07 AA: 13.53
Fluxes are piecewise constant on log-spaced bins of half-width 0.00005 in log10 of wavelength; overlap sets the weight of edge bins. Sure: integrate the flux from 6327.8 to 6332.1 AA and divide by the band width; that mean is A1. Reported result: 13.9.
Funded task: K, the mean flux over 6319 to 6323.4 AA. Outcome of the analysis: 13.5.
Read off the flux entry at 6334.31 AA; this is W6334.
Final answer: 13.72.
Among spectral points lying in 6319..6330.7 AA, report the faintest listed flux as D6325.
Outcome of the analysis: 12.99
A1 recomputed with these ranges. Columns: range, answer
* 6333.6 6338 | 13.1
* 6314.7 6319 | 13.1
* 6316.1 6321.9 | 13.2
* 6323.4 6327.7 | 14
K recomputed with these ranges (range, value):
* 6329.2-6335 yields 13.9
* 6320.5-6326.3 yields 13.9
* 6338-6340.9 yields 14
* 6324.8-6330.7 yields 13.8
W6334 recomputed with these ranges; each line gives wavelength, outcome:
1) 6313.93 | 13.11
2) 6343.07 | 13.53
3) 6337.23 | 13.3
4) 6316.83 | 13.24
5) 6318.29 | 12.63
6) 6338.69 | 13.91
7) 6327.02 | 13.39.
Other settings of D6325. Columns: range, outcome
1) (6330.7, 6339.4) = 12.3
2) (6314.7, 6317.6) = 13.24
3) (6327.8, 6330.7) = 13.81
